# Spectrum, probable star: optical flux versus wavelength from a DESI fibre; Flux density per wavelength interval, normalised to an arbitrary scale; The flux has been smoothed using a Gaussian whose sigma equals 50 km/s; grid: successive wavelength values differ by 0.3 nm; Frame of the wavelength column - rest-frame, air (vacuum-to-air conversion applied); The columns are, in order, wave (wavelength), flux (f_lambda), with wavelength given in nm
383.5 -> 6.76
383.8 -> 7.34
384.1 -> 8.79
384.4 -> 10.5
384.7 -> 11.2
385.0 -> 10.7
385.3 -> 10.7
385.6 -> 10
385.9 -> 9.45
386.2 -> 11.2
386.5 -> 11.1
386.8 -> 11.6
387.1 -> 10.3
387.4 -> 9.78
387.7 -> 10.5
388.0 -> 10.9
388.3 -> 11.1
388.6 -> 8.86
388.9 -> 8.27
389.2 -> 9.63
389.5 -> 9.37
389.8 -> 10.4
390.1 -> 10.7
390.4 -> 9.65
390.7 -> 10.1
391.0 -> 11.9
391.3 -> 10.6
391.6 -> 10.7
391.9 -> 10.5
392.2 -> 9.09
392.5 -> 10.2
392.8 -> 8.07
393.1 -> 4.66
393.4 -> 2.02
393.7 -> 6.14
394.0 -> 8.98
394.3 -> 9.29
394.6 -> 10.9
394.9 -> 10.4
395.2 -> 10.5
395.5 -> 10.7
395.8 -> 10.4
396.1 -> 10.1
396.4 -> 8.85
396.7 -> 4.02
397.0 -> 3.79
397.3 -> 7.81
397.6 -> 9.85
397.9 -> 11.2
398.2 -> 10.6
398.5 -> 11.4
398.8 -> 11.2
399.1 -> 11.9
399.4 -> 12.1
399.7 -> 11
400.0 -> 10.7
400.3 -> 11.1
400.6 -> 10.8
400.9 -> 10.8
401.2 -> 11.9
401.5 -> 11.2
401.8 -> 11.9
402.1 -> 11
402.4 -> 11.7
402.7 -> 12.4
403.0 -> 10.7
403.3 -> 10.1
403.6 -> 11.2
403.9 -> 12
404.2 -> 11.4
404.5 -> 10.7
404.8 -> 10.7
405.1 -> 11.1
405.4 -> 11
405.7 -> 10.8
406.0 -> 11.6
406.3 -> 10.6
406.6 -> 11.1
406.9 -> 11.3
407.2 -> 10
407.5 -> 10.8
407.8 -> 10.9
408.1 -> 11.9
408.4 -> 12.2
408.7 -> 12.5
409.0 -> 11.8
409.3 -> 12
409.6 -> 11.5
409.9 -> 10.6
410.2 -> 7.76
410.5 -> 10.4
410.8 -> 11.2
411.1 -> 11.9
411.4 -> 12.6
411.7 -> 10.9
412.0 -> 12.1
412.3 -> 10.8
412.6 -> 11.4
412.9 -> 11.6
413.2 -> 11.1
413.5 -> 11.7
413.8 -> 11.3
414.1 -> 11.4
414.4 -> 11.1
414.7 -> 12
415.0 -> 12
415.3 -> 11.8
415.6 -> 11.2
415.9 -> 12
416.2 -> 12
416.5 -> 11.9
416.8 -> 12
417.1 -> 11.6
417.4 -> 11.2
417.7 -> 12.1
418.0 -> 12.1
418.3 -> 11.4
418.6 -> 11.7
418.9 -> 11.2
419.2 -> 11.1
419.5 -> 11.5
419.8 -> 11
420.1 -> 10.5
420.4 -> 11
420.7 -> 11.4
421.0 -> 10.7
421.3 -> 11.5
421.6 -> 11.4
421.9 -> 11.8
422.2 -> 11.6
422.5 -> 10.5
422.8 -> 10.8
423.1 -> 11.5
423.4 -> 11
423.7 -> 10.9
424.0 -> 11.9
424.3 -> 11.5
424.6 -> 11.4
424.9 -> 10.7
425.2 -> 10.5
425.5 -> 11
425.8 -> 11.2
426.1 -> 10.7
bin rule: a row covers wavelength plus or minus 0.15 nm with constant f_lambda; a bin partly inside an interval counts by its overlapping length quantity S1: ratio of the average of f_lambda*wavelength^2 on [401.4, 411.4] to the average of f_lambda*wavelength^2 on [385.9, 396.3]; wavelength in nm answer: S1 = 1.25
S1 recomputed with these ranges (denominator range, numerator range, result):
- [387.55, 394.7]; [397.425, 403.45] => 1.26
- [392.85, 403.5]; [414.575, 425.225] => 1.30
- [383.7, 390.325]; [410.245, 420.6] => 1.30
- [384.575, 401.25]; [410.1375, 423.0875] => 1.31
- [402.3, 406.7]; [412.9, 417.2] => 1.10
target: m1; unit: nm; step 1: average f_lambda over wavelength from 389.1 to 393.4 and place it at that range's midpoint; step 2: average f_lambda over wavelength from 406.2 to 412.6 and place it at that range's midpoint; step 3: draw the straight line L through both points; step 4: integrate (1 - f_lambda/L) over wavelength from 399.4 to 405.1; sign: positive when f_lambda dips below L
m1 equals -0.388 nm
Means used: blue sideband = 9.42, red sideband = 11.2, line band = 11.2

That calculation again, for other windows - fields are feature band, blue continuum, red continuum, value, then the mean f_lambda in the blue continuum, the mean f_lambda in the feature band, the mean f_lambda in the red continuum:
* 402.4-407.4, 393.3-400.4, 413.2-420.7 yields -0.39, 9.41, 11.1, 11.5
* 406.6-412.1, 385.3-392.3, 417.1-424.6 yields -0.15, 10.3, 11.2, 11.3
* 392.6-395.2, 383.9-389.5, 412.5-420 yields 0.68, 10.2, 7.78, 11.6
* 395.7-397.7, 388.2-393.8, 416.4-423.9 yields 0.38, 9.06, 7.72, 11.3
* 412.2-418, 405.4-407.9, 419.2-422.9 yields -0.30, 10.9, 11.6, 11.1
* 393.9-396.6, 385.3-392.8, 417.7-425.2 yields 0.13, 10.2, 9.92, 11.3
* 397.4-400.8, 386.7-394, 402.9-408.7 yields -0.22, 9.35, 11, 11.1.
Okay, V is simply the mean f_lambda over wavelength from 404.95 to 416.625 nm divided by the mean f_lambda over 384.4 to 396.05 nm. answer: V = 1.16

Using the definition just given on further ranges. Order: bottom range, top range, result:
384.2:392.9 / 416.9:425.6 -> 1.10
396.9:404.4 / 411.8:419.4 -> 1.07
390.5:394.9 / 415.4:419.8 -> 1.31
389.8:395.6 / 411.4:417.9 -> 1.26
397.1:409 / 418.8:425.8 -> 1.01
